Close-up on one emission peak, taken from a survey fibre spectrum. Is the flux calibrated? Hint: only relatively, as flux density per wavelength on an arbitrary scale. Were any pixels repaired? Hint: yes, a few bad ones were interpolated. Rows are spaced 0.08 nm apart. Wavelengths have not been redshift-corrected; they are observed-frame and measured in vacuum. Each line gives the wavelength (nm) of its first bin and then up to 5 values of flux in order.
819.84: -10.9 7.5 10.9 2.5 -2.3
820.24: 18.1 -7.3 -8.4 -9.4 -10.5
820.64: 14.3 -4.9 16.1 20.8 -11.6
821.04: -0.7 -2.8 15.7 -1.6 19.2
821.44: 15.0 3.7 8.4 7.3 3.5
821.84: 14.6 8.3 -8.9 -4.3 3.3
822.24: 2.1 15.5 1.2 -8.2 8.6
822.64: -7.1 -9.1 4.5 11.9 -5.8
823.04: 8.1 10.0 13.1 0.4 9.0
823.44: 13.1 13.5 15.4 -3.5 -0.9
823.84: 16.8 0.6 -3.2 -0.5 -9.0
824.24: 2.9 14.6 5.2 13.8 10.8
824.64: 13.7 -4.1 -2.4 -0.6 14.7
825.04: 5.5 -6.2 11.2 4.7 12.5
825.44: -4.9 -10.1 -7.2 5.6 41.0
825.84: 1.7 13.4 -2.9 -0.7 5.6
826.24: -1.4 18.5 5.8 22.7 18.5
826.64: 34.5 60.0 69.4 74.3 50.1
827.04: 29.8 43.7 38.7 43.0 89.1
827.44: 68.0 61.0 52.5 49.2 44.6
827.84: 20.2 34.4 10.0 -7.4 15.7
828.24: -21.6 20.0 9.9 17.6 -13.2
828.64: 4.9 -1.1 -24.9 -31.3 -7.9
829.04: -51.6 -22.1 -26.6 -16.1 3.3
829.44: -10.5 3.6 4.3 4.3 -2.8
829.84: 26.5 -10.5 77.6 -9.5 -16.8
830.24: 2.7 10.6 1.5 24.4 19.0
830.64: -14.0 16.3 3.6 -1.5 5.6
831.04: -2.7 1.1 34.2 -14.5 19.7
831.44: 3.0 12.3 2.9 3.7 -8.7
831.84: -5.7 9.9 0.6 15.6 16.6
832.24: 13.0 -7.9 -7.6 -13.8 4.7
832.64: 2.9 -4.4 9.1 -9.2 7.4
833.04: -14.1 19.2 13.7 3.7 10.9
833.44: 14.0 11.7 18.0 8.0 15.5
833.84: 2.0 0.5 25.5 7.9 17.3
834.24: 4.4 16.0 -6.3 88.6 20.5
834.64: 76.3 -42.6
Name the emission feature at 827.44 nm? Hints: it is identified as [O II] 3727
